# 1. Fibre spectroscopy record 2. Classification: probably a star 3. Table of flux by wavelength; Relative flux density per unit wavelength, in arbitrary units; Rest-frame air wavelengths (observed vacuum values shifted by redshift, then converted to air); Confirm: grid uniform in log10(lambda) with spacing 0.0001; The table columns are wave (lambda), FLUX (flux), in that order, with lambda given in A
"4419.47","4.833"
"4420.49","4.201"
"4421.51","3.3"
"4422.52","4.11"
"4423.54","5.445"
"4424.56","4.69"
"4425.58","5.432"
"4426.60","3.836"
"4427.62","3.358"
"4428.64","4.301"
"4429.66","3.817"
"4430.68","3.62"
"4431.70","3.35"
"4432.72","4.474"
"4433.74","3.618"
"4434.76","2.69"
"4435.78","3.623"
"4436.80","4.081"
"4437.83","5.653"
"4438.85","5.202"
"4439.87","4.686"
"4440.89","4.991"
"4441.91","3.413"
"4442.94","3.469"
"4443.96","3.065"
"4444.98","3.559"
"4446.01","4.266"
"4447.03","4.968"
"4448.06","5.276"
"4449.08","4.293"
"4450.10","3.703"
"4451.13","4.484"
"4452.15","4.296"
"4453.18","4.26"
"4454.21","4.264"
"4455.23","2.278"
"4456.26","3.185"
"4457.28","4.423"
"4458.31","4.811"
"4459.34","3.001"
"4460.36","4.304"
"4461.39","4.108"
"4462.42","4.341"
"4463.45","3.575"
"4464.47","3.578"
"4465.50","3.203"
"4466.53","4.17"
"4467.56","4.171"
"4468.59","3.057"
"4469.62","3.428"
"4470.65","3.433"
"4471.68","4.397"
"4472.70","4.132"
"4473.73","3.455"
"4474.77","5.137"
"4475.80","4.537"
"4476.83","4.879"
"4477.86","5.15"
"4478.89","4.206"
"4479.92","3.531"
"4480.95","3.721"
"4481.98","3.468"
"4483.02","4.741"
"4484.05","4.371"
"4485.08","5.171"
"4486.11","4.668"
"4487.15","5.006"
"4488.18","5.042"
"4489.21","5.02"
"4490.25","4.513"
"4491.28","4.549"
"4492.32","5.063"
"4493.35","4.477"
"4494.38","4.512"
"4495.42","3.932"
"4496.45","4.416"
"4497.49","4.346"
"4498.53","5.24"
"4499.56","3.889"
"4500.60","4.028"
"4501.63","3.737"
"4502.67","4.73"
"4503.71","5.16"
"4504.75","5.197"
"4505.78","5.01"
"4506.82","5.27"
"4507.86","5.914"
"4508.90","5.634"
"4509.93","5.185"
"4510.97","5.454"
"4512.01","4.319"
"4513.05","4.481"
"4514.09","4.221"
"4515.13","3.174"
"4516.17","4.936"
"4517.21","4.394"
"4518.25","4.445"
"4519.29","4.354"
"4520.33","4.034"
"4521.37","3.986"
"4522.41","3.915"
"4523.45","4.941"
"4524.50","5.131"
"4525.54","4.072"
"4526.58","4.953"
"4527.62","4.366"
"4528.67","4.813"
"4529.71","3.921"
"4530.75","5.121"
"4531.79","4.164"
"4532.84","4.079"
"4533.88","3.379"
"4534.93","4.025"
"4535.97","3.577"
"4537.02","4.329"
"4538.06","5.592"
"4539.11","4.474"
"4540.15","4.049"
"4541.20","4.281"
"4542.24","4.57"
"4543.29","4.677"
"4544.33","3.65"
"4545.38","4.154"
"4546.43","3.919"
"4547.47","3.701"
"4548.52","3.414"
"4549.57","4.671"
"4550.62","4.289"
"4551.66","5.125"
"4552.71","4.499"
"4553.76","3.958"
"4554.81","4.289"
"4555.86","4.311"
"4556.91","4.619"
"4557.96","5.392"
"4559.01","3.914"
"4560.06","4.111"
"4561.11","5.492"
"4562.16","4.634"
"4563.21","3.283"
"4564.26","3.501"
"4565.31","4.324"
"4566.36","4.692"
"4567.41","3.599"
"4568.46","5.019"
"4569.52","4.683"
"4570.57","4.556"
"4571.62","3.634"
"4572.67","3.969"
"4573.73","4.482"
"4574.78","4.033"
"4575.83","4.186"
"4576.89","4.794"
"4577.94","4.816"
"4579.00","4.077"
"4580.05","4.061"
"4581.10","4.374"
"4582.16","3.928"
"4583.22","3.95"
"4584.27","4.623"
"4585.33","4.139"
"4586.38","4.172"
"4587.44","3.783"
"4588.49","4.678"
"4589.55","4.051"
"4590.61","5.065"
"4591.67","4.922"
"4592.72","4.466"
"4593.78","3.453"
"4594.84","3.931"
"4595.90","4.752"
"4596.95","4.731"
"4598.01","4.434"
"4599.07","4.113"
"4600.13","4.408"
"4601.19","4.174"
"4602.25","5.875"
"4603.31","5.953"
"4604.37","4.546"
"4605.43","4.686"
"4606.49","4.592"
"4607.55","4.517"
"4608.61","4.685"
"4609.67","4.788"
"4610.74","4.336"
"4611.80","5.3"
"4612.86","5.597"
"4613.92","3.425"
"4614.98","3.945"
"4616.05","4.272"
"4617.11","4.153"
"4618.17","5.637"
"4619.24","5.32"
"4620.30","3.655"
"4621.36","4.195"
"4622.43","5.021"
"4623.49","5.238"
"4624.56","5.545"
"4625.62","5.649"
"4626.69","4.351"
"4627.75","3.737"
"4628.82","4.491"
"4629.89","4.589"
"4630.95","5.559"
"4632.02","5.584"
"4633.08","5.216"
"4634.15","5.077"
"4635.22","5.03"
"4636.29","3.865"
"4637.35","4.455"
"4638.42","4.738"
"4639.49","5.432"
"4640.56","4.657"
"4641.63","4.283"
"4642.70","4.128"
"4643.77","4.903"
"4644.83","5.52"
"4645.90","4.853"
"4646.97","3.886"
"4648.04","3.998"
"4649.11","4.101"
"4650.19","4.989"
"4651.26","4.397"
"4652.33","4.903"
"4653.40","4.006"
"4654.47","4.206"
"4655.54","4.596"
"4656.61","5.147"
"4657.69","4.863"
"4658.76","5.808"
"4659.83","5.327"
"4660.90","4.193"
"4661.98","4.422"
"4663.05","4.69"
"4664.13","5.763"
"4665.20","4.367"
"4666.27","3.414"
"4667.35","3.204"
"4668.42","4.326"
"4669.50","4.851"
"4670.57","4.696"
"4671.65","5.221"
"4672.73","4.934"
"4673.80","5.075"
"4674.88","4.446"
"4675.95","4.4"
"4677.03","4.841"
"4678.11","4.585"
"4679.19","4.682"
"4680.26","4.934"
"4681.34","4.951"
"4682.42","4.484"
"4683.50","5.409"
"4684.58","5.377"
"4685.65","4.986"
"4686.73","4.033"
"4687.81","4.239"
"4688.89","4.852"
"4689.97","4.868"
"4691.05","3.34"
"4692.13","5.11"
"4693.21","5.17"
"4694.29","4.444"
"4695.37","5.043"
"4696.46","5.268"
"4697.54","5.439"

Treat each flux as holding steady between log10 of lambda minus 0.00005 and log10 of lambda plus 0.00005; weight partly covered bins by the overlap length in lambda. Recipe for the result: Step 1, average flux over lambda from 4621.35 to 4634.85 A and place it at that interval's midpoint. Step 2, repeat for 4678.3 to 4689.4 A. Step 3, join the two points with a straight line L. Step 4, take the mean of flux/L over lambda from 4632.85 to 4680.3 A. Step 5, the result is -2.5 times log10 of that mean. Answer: 0.05 mag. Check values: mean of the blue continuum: 4.97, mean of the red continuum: 4.79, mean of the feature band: 4.65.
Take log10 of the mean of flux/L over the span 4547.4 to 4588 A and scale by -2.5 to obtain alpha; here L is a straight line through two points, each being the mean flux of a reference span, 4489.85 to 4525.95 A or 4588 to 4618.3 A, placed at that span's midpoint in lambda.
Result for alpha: 0.07 mag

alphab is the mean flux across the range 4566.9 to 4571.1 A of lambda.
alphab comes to 4.46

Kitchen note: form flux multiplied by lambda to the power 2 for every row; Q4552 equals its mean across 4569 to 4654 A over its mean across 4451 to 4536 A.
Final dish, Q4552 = 1.1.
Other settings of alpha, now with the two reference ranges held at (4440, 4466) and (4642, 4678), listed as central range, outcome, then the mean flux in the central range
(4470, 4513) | -0.125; 4.6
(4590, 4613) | -0.058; 4.68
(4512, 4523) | -0.008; 4.21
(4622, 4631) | -0.083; 4.87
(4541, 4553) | 0.006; 4.24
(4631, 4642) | -0.075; 4.87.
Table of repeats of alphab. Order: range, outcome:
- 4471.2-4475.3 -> 4.28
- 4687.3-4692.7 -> 4.49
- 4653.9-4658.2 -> 4.69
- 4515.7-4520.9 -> 4.43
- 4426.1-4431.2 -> 3.78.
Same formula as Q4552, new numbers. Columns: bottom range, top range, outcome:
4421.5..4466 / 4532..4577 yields 1.10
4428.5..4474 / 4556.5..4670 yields 1.23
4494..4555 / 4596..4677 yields 1.11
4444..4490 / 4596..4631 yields 1.21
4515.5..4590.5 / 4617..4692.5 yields 1.14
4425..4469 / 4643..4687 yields 1.28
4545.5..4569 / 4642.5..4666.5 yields 1.13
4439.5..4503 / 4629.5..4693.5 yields 1.22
